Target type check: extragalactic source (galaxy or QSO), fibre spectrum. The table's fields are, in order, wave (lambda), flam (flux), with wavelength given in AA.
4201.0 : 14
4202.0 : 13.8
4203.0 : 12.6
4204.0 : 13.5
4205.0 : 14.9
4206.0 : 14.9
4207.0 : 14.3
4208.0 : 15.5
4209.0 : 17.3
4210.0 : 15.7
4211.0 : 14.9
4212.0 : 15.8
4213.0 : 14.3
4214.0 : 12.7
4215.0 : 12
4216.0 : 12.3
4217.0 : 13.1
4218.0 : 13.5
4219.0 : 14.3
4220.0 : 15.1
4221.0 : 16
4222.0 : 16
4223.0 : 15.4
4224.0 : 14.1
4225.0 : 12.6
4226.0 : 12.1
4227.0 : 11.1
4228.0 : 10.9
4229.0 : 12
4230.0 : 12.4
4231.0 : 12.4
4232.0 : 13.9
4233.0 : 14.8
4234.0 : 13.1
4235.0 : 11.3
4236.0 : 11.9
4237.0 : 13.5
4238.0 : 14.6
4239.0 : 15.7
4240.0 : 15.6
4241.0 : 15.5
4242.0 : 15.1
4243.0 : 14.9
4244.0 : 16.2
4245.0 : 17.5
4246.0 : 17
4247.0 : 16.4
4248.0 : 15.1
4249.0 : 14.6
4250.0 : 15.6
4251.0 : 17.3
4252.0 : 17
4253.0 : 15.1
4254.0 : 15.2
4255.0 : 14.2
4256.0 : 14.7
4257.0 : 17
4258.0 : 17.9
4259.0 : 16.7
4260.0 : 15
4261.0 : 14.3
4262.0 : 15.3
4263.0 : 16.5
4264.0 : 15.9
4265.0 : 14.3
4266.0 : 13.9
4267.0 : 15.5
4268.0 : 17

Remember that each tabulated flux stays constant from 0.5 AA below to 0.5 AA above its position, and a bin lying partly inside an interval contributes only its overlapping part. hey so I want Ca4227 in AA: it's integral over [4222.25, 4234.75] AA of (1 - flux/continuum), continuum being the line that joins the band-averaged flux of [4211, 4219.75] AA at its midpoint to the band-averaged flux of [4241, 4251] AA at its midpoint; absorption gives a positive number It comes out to 1.4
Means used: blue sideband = 13.6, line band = 12.9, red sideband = 15.9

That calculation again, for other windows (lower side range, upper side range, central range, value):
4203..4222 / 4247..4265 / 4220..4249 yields 1.7 AA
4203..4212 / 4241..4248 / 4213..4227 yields 1.5 AA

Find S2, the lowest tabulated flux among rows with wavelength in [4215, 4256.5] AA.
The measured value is 10.9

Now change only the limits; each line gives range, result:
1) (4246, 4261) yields 14.2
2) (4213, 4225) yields 12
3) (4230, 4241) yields 11.3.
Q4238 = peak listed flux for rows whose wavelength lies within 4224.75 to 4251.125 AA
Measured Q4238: 17.5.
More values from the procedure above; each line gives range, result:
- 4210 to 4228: 16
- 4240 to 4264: 17.9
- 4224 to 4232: 14.1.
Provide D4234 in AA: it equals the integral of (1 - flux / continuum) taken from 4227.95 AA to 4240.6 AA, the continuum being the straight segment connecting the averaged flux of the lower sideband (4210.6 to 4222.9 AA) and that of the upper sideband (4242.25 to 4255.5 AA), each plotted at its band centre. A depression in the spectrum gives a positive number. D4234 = 1.48 AA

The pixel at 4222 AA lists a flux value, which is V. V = 16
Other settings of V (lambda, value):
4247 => 16.4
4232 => 13.9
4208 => 15.5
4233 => 14.8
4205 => 14.9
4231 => 12.4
